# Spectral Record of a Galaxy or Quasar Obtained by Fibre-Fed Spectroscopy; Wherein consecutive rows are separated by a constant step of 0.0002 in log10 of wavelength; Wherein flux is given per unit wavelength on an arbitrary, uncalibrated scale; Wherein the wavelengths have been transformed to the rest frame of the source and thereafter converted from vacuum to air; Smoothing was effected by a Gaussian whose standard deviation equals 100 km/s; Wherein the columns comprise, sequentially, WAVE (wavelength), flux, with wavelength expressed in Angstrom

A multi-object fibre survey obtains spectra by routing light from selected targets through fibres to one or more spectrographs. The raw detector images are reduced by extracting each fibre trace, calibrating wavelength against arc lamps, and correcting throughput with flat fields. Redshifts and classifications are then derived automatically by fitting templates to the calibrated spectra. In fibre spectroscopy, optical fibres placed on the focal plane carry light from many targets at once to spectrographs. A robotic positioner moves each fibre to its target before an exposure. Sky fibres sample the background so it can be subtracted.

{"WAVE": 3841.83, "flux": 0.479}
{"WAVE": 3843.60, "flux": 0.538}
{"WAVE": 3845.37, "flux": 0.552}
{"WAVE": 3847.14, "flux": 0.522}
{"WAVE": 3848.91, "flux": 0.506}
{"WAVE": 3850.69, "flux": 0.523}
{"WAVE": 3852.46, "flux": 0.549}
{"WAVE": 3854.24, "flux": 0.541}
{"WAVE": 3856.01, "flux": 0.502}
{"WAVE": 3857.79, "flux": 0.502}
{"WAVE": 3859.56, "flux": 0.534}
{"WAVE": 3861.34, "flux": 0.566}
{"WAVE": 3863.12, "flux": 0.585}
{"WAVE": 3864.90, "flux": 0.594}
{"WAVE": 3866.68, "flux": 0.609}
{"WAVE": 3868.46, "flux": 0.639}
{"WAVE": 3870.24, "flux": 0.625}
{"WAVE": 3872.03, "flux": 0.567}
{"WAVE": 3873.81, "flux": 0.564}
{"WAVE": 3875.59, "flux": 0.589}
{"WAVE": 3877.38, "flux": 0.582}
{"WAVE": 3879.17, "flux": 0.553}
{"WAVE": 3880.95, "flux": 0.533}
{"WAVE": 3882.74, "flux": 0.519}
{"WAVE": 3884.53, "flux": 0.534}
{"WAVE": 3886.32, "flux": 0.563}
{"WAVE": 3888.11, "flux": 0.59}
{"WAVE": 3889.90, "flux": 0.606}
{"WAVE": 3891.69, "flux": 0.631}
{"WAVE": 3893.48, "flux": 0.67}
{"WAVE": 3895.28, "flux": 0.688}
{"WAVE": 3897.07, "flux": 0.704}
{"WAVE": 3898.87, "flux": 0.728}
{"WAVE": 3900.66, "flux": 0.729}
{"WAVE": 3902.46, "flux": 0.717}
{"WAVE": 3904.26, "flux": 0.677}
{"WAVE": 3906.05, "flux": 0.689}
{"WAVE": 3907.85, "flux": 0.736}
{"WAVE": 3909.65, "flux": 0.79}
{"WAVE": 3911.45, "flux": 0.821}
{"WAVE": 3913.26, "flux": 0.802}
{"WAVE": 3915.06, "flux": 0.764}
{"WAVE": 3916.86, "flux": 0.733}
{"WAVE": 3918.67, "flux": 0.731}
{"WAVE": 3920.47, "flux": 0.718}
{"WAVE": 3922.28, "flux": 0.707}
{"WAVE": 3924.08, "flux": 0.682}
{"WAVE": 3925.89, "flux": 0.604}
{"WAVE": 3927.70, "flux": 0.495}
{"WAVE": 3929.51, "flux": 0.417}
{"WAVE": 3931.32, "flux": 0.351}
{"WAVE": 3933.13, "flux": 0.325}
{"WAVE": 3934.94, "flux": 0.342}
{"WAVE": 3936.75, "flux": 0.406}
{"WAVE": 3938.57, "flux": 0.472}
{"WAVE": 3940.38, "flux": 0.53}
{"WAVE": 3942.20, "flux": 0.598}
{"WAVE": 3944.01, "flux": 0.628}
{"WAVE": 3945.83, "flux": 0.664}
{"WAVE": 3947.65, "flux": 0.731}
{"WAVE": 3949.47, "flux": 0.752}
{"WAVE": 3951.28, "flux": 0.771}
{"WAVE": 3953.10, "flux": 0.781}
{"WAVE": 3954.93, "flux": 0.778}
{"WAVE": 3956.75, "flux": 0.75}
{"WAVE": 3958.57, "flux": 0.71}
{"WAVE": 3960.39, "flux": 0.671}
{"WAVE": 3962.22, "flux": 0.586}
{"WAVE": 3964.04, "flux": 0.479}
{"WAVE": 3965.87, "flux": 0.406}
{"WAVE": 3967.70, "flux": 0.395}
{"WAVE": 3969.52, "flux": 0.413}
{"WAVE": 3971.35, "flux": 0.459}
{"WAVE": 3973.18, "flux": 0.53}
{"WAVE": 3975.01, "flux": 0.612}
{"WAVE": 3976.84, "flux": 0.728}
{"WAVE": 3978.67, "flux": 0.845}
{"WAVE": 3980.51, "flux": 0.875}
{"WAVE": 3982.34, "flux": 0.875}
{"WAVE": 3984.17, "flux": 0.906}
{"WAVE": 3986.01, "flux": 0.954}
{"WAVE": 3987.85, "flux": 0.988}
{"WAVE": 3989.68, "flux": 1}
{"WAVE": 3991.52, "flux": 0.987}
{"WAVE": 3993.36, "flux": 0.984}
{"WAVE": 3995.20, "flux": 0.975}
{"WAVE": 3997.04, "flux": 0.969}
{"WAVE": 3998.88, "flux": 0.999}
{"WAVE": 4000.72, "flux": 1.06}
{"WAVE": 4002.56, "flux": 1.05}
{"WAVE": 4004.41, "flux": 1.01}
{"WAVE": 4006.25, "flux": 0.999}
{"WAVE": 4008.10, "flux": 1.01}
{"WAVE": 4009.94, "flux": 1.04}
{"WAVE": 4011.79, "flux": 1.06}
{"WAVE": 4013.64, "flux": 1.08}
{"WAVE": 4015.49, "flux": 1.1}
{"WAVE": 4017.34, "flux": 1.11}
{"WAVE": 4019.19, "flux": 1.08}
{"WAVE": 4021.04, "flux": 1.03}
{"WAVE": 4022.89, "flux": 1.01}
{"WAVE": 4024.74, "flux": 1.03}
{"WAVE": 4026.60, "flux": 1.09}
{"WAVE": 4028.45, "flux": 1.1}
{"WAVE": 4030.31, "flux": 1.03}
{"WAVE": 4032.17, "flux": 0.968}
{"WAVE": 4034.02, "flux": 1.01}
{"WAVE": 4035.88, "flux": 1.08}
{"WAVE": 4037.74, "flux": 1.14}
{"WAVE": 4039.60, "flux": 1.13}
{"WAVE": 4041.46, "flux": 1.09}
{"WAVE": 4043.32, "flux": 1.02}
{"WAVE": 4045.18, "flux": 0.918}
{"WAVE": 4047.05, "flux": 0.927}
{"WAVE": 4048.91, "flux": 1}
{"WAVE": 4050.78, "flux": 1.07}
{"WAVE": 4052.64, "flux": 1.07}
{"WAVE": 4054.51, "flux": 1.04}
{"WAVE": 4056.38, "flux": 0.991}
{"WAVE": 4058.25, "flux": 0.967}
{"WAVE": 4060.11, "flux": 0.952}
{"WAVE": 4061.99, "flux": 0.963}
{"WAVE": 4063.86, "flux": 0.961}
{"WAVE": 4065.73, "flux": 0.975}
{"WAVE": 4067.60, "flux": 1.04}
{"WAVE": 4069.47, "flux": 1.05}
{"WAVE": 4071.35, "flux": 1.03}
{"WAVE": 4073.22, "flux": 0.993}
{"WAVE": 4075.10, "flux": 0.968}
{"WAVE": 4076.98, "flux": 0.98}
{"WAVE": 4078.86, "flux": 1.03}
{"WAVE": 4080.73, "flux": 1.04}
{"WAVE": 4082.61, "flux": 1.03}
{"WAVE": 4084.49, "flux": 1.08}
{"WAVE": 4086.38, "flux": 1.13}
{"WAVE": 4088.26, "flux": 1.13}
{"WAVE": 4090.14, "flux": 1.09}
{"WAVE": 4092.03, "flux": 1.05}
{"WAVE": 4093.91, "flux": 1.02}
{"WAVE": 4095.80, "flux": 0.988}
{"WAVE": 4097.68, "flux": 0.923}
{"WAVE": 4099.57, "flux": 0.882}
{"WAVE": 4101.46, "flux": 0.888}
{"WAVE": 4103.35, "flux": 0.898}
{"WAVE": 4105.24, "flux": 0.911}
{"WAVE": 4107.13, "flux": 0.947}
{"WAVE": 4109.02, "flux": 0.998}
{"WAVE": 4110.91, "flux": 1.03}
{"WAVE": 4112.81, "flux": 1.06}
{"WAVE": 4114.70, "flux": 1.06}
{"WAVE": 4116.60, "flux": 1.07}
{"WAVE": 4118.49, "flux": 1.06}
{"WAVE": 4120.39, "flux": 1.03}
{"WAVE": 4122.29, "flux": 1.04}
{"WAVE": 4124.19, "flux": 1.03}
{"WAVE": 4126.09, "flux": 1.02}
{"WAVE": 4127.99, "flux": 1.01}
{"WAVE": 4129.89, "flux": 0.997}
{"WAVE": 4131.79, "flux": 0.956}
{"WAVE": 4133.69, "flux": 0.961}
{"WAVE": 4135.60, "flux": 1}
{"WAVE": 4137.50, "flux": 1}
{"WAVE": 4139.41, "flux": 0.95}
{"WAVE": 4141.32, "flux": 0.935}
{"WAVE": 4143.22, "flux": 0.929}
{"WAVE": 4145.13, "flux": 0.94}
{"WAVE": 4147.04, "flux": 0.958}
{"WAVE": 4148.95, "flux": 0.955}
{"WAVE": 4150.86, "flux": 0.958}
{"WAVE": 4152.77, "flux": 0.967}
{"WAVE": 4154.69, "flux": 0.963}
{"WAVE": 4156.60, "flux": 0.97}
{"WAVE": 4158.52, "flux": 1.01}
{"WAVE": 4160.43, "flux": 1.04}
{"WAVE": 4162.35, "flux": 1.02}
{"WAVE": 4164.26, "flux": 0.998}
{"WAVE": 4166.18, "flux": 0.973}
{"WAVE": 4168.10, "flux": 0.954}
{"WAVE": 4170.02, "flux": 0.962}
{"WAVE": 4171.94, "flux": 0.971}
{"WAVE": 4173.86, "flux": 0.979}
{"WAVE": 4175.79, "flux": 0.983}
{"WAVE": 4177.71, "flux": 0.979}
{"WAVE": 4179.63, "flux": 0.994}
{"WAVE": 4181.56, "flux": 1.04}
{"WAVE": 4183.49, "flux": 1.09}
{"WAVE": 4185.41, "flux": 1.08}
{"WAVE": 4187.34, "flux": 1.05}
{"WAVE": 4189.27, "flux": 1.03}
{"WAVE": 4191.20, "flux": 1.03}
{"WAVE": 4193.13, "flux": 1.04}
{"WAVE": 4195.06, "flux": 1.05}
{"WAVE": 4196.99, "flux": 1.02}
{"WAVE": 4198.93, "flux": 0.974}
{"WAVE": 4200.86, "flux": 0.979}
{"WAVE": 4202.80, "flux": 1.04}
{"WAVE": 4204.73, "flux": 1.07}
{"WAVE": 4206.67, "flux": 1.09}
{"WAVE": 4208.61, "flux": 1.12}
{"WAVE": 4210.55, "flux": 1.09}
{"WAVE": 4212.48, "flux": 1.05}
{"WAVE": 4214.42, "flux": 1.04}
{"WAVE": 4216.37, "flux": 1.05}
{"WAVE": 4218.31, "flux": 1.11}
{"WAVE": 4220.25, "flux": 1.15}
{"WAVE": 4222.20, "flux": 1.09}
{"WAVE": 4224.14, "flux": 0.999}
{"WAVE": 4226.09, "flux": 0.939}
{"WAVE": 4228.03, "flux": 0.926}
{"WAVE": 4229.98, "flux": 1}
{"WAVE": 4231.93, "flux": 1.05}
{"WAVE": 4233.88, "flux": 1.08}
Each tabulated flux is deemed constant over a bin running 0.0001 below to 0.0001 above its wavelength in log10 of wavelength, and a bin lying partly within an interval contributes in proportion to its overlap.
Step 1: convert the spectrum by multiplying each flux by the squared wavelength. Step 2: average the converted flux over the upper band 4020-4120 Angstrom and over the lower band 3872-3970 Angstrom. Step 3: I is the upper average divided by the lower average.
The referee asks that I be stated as 1.77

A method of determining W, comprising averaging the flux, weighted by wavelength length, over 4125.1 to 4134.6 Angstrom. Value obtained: 0.99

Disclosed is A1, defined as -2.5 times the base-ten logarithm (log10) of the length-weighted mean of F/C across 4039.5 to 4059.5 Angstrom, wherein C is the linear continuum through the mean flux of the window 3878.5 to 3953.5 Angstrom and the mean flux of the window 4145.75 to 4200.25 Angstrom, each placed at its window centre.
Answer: -0.228 mag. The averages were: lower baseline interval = 0.63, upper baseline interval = 1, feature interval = 1.01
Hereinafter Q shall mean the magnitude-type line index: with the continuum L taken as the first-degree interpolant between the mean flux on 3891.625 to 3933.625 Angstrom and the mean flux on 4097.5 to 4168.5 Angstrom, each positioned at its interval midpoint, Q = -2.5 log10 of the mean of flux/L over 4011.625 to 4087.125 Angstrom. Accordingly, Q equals -0.20 mag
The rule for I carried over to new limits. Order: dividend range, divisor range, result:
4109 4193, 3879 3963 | 1.76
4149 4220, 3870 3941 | 1.92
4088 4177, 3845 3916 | 1.81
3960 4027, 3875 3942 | 1.49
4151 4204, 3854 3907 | 1.93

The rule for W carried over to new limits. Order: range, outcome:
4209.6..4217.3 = 1.06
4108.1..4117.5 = 1.04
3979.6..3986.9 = 0.903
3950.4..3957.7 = 0.769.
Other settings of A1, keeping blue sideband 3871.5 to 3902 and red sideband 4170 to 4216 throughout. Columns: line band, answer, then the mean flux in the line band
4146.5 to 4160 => 0.01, 0.972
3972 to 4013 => -0.22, 0.928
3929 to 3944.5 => 0.45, 0.448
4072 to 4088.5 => -0.18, 1.04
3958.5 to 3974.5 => 0.38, 0.509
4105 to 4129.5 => -0.11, 1.02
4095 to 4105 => -0.01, 0.915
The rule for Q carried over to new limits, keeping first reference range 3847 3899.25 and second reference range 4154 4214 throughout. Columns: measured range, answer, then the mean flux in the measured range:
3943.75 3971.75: 0.118 mag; 0.626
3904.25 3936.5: 0.030 mag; 0.626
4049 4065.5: -0.188 mag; 1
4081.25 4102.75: -0.145 mag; 1.02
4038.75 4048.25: -0.230 mag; 1.02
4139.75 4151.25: 0.024 mag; 0.946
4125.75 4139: -0.046 mag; 0.989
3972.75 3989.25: -0.129 mag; 0.827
